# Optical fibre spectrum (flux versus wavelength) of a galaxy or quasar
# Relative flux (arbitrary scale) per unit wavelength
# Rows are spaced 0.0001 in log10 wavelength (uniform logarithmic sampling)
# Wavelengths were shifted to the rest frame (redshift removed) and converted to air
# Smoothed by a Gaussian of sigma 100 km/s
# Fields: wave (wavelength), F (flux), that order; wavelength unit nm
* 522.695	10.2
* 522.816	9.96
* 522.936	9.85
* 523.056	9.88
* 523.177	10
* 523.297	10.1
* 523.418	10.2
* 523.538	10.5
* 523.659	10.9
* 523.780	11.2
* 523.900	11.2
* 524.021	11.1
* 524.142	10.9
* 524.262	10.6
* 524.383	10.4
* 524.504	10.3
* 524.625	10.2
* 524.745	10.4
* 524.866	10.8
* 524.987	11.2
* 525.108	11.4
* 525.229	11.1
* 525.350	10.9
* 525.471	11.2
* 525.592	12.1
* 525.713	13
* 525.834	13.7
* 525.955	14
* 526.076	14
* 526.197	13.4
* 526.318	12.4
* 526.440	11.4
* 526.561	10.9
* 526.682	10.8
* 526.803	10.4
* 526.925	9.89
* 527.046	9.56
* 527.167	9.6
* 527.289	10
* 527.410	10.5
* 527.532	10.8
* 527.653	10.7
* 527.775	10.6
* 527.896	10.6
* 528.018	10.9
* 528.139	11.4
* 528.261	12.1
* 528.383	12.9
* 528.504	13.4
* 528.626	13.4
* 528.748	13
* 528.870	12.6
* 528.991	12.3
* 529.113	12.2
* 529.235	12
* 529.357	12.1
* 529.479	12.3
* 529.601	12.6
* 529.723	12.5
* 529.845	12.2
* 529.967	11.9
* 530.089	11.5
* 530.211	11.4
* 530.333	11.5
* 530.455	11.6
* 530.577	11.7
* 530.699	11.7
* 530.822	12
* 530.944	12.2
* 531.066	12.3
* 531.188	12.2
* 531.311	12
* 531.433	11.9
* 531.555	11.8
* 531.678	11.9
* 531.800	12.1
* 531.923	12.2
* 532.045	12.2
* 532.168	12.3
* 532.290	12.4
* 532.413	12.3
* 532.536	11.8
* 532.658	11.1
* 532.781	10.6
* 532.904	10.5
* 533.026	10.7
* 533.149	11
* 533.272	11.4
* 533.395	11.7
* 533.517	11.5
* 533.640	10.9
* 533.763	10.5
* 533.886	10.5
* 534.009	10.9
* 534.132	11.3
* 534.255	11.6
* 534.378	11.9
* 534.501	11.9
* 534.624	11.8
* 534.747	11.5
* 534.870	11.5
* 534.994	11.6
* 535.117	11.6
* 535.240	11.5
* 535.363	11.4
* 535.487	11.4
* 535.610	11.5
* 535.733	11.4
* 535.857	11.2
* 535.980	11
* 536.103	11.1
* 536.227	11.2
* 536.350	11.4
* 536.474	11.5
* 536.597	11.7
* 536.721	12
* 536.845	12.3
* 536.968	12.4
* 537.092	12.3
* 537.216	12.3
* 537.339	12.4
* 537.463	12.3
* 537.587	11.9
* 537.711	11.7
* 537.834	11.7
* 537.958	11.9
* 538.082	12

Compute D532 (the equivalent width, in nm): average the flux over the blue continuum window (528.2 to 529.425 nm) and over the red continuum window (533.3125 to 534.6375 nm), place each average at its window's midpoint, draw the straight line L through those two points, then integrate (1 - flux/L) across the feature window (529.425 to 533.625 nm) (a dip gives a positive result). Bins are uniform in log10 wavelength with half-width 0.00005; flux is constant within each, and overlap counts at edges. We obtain 0.05 nm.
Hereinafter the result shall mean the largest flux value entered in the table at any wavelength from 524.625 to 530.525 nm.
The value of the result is 14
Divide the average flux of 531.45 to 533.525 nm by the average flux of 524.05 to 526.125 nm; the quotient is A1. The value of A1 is 1.0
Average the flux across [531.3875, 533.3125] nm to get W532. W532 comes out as 11.6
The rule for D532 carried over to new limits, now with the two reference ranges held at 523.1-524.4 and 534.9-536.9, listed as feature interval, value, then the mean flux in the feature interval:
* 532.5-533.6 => 0.015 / 11.1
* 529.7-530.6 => -0.055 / 11.8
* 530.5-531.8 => -0.096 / 12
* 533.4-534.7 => 0.006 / 11.3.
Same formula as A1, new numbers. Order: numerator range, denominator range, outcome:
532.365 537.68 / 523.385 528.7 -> 1.02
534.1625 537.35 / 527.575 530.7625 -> 0.97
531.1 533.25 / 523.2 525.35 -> 1.09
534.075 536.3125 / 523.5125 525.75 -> 1.04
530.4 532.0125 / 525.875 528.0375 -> 1.07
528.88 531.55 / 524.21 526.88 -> 1.04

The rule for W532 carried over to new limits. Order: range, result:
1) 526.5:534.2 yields 11.6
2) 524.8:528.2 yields 11.3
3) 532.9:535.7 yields 11.3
